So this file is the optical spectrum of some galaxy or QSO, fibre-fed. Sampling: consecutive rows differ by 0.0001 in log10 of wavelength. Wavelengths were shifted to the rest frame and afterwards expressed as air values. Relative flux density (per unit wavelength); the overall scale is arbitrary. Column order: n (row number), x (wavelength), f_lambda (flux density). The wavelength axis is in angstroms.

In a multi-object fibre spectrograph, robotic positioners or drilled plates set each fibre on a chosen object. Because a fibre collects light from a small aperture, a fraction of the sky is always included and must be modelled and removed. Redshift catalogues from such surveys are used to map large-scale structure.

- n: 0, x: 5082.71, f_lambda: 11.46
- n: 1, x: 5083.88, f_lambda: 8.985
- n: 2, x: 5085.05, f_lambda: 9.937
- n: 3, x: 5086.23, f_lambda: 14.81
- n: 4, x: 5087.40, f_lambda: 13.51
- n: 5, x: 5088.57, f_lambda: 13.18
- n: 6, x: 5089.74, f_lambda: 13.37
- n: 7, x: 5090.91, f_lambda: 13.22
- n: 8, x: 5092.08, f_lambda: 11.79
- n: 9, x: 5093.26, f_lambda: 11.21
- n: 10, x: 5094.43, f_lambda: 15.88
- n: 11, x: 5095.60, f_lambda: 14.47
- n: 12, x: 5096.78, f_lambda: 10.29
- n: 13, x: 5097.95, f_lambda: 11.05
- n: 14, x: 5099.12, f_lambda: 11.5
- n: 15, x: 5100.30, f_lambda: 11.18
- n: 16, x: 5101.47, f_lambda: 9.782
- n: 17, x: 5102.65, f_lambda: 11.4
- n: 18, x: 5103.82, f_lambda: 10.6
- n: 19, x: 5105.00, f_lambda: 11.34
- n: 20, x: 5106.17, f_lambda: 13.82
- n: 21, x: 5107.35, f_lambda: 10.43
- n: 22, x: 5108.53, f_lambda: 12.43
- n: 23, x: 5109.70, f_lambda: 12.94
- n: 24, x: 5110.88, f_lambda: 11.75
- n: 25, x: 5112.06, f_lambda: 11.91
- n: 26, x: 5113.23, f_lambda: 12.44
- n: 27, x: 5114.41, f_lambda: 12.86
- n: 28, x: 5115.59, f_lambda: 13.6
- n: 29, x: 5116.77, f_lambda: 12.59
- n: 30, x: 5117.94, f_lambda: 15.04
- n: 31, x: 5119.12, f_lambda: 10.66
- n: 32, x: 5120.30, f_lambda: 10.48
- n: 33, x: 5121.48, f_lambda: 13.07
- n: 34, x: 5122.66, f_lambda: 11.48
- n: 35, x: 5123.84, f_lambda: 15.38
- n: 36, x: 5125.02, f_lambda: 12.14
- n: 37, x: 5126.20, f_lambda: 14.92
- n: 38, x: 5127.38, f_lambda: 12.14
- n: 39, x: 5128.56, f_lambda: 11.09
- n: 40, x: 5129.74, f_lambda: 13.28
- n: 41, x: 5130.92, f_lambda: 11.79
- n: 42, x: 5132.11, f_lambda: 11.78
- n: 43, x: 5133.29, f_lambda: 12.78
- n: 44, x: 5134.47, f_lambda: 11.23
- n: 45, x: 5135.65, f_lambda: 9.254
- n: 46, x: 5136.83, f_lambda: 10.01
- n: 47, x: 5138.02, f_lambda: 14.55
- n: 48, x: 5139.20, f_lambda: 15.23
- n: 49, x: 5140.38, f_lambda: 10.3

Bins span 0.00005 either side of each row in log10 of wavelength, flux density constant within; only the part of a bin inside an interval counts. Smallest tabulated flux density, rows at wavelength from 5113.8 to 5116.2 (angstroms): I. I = 12.86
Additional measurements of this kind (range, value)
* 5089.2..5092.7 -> 11.79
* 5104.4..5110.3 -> 10.43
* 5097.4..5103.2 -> 9.782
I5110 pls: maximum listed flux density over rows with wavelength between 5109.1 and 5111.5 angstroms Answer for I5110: 12.94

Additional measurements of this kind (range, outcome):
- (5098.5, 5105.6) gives 11.5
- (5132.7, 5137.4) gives 12.78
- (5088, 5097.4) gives 15.88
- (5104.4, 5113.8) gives 13.82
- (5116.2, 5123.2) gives 15.04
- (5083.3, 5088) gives 14.81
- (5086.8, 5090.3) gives 13.51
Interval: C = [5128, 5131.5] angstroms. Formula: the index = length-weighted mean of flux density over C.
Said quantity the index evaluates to 12.1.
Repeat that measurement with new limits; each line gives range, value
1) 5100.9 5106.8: 11.4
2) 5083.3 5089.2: 12.1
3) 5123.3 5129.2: 13.1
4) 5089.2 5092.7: 12.8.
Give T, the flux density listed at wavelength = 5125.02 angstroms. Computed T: 12.14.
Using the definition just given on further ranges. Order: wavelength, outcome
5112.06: 11.91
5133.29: 12.78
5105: 11.34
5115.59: 13.6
